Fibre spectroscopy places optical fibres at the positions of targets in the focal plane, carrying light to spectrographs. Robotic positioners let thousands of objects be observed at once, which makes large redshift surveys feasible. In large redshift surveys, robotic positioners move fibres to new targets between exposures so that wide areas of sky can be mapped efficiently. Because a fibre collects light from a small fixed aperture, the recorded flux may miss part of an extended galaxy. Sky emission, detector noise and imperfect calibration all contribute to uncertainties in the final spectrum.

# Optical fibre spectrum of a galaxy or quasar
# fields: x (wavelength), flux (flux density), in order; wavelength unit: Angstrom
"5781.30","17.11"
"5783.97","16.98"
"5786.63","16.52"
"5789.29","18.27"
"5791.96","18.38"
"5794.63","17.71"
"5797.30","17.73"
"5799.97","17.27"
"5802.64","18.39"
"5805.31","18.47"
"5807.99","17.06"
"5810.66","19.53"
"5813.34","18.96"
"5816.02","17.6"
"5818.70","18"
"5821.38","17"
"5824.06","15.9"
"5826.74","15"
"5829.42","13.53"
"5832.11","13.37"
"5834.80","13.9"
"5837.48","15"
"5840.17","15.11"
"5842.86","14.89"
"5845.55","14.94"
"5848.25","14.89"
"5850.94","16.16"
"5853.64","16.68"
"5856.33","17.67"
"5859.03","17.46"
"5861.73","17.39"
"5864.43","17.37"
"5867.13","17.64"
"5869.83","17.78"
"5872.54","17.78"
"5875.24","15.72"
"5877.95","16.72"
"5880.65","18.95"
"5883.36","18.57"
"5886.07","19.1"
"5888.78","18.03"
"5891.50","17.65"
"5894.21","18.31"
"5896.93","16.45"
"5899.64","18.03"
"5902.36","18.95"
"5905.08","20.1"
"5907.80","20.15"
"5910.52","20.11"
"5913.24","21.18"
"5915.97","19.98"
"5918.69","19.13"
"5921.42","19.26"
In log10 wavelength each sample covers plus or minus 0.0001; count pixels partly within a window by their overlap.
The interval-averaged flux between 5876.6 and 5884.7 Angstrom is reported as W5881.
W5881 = 18.1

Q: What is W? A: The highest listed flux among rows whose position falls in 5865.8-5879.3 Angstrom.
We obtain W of 17.78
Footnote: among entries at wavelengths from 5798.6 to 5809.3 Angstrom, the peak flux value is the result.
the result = 18.47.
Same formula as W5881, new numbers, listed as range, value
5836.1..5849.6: 15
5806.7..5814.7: 18.5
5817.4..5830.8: 15.9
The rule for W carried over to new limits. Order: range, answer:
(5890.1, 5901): 18.31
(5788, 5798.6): 18.38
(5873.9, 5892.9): 19.1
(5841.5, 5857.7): 17.67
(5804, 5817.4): 19.53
